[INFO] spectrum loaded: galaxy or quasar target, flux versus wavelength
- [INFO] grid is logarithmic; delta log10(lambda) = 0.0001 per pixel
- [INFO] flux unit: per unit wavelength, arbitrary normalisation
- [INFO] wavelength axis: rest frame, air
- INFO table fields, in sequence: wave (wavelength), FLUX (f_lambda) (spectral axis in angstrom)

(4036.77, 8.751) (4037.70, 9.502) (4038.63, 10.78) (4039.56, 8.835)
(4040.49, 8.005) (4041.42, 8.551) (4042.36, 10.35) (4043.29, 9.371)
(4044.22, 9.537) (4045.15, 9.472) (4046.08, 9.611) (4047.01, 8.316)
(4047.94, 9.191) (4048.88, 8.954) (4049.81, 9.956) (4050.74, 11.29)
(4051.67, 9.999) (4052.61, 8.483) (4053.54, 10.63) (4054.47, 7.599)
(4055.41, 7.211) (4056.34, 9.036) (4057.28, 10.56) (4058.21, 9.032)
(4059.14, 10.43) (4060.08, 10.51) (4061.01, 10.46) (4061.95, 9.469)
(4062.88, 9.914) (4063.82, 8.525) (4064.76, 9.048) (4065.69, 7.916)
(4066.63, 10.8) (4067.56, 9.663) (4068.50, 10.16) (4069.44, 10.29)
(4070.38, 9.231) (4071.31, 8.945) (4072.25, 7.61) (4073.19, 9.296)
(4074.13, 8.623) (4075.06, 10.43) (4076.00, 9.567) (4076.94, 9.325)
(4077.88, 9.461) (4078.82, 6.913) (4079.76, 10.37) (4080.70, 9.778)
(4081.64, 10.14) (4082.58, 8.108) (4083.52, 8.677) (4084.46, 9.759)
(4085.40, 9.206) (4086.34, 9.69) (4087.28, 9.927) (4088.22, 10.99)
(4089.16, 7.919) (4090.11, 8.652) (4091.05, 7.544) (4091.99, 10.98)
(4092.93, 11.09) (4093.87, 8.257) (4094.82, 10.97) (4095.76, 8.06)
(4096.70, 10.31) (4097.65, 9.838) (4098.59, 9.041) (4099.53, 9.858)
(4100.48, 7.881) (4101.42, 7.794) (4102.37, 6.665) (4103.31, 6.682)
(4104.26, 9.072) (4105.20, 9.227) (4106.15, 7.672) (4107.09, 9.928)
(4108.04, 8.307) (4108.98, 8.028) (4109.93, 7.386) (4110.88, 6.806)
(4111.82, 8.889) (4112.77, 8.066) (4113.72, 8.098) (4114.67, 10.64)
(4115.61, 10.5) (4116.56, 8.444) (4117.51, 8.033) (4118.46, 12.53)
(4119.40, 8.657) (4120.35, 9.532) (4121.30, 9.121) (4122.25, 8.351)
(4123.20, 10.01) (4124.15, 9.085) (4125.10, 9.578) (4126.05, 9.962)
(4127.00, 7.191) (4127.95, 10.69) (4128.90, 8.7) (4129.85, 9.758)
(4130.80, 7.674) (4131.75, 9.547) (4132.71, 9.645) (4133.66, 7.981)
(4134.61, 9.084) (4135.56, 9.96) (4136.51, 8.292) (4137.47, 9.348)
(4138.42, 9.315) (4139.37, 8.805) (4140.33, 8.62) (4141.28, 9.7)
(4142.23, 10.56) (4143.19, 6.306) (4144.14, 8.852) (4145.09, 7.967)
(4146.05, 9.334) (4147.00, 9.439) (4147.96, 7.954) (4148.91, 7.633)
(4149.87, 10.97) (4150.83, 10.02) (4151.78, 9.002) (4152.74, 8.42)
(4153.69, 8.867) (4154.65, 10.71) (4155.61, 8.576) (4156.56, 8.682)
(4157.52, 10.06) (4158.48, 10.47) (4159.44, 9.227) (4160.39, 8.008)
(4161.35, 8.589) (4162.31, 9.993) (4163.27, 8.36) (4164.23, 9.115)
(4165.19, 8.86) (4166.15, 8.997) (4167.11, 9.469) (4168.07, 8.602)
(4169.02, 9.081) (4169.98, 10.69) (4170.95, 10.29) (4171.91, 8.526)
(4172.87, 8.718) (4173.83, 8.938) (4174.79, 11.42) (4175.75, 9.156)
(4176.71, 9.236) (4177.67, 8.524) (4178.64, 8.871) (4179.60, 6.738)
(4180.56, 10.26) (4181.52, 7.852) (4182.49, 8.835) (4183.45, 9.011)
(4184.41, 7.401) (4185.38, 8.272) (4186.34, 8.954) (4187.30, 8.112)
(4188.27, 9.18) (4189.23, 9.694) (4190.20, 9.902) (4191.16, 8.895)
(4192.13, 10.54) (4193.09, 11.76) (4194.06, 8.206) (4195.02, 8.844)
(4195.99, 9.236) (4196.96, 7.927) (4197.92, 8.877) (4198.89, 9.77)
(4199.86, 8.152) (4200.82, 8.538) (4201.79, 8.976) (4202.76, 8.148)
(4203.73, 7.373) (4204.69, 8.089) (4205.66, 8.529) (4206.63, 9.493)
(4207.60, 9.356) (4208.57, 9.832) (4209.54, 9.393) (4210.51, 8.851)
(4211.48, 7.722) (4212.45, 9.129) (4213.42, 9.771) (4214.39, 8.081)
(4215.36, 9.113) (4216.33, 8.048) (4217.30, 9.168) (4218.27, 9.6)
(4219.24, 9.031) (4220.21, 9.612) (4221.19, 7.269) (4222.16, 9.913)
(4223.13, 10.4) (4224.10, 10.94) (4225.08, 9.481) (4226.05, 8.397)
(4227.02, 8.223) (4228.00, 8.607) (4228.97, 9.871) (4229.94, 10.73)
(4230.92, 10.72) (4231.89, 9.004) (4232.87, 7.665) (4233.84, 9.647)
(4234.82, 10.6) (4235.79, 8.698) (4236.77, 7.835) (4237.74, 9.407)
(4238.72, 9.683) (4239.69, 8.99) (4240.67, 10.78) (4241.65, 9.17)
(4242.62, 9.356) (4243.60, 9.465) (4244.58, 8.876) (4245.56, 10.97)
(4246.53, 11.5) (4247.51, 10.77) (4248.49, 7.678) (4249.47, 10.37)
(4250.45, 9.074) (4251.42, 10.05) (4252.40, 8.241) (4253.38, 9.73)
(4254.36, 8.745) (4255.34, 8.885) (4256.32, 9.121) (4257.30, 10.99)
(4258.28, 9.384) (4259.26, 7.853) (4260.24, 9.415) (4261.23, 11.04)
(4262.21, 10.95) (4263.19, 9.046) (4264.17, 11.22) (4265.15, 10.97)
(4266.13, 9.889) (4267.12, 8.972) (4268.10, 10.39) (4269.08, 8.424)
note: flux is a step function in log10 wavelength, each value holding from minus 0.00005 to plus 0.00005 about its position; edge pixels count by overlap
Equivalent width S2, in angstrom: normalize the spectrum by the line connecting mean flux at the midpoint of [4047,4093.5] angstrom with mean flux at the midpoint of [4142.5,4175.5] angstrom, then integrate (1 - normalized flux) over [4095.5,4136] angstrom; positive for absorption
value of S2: 1.6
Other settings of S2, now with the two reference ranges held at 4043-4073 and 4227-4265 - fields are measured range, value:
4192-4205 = 0.9 angstrom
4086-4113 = 1.8 angstrom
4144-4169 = 1.1 angstrom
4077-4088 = 0.1 angstrom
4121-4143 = 0.8 angstrom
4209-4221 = 0.8 angstrom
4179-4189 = 1.1 angstrom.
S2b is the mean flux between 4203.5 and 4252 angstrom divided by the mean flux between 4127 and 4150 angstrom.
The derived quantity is 1.0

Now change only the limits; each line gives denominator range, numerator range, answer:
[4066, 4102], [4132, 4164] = 0.97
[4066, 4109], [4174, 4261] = 1.00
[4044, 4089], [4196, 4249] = 0.97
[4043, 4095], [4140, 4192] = 0.96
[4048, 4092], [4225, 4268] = 1.02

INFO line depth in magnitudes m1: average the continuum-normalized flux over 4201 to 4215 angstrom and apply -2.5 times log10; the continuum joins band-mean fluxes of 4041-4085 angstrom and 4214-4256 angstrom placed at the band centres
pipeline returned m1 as 0.07 mag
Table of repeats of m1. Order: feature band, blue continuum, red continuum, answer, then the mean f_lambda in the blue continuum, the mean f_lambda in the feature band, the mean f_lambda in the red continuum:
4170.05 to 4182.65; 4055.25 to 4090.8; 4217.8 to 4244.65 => 0.033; 9.37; 9.08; 9.36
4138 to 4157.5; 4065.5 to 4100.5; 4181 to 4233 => 0.021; 9.38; 9.01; 9.02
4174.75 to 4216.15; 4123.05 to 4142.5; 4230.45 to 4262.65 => 0.057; 9.19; 8.9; 9.53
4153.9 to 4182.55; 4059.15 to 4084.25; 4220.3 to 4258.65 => 0.031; 9.38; 9.16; 9.47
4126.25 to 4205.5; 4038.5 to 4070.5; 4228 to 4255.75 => 0.056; 9.45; 9.01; 9.51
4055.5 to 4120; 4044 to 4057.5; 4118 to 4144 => 0.010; 9.3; 9.16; 9.18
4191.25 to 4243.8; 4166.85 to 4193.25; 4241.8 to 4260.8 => 0.022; 9.14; 9.15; 9.5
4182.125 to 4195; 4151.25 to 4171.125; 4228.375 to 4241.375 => 0.023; 9.23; 9.13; 9.5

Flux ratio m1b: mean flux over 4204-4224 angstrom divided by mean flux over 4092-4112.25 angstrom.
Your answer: 1.04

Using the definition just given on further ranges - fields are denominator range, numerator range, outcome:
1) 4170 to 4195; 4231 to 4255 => 1.04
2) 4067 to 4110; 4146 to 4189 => 1.00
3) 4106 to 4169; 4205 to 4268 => 1.04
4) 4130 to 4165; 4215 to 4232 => 1.04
